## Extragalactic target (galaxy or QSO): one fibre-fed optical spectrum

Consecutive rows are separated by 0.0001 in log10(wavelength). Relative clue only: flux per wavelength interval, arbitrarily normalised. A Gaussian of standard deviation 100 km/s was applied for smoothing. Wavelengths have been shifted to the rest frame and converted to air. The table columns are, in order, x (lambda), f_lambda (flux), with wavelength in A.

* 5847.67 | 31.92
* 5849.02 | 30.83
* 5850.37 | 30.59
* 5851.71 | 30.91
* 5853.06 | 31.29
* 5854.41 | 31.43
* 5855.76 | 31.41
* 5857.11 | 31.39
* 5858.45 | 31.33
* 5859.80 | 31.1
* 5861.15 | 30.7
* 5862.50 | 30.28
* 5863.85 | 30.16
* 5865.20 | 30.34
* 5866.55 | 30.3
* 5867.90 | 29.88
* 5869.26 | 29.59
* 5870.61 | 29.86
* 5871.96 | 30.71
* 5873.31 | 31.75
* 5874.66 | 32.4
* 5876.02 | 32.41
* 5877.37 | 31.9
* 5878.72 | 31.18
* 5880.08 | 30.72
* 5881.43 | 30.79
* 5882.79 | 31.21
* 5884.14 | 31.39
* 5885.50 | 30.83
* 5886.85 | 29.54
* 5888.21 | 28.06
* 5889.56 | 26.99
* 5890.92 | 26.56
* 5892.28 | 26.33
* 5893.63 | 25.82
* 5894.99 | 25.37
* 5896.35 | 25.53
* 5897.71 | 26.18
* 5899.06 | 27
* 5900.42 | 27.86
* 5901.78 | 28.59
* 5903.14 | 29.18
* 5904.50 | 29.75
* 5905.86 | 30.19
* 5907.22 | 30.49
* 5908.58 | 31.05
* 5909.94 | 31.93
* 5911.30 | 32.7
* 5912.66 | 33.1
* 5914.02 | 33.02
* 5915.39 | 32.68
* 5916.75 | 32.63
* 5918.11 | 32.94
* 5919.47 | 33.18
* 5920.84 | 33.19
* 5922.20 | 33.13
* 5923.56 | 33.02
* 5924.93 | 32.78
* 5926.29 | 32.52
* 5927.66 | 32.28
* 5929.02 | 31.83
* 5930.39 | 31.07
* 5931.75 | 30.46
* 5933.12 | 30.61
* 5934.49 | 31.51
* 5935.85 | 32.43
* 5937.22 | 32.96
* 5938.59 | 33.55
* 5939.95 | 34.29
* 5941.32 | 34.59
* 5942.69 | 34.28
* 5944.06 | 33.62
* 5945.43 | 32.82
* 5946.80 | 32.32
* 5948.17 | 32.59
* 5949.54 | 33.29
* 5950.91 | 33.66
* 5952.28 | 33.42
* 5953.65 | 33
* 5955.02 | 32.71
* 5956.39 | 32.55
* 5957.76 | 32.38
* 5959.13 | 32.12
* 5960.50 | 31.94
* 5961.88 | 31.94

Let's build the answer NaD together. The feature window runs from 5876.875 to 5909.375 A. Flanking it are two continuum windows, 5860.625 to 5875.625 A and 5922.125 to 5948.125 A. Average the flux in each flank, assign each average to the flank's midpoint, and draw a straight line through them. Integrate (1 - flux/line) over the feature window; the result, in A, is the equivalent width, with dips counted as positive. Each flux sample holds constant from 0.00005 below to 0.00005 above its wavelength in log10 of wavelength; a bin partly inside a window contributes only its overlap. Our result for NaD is 2.6 A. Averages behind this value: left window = 30.6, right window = 32.6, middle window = 28.8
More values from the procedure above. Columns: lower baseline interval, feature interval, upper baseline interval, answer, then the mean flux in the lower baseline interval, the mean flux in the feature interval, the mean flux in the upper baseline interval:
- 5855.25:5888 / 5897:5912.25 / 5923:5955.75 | 1.0 A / 30.8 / 29.6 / 32.7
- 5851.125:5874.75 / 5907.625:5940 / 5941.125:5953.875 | 0.2 A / 30.8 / 32.4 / 33.3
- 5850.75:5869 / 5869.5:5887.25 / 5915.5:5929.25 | 0.1 A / 30.8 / 31.1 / 32.8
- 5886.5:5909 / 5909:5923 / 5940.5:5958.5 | -1.5 A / 27.8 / 32.8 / 33.2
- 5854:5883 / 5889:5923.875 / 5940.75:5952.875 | 2.4 A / 30.9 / 29.9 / 33.4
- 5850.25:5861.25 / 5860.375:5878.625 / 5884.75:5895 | -0.7 A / 31.2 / 30.8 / 27.6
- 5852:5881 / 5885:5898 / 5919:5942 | 1.8 A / 31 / 27.1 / 32.5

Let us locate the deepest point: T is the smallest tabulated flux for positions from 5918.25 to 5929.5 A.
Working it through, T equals 31.83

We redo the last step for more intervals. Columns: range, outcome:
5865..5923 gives 25.37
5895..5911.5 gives 25.53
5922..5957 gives 30.46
